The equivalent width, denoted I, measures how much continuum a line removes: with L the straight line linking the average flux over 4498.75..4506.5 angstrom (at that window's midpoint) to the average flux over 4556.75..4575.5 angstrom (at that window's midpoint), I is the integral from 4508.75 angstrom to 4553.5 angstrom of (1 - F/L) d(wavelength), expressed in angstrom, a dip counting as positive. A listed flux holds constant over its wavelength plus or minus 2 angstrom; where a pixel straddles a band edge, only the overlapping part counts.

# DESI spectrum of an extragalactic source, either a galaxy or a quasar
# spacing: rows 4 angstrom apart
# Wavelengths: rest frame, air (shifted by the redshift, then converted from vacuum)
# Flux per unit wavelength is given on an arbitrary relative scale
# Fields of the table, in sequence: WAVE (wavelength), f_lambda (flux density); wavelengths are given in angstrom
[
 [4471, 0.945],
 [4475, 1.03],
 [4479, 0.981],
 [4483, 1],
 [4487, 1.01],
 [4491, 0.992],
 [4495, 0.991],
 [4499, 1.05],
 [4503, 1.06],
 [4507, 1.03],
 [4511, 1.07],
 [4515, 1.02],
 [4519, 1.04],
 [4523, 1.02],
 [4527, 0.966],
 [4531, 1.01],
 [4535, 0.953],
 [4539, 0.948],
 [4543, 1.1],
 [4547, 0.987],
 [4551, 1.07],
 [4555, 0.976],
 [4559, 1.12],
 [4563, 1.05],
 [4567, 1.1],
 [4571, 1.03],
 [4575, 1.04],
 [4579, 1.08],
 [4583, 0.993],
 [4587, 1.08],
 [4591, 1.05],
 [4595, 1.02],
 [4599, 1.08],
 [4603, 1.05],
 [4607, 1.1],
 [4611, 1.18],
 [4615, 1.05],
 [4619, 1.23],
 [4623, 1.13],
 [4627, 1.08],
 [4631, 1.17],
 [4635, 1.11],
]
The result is 1.8 angstrom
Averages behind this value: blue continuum 1.05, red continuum 1.07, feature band 1.02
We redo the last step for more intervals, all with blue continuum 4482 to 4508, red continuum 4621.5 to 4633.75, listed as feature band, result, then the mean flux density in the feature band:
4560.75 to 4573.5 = 0.2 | 1.06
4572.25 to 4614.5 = 1.2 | 1.07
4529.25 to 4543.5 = 0.8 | 0.992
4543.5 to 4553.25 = 0.2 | 1.04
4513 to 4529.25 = 0.4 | 1.01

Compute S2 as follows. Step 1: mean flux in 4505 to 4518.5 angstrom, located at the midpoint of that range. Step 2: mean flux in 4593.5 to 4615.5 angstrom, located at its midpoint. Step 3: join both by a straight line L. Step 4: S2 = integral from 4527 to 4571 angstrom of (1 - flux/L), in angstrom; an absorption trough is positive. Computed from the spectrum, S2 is 1.22 angstrom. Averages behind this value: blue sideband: 1.04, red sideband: 1.08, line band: 1.03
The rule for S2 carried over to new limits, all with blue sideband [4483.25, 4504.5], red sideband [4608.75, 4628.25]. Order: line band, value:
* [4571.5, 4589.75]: 0.88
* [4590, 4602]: 0.69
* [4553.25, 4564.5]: 0.30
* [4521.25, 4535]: 0.77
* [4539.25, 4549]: 0.36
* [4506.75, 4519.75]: -0.06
